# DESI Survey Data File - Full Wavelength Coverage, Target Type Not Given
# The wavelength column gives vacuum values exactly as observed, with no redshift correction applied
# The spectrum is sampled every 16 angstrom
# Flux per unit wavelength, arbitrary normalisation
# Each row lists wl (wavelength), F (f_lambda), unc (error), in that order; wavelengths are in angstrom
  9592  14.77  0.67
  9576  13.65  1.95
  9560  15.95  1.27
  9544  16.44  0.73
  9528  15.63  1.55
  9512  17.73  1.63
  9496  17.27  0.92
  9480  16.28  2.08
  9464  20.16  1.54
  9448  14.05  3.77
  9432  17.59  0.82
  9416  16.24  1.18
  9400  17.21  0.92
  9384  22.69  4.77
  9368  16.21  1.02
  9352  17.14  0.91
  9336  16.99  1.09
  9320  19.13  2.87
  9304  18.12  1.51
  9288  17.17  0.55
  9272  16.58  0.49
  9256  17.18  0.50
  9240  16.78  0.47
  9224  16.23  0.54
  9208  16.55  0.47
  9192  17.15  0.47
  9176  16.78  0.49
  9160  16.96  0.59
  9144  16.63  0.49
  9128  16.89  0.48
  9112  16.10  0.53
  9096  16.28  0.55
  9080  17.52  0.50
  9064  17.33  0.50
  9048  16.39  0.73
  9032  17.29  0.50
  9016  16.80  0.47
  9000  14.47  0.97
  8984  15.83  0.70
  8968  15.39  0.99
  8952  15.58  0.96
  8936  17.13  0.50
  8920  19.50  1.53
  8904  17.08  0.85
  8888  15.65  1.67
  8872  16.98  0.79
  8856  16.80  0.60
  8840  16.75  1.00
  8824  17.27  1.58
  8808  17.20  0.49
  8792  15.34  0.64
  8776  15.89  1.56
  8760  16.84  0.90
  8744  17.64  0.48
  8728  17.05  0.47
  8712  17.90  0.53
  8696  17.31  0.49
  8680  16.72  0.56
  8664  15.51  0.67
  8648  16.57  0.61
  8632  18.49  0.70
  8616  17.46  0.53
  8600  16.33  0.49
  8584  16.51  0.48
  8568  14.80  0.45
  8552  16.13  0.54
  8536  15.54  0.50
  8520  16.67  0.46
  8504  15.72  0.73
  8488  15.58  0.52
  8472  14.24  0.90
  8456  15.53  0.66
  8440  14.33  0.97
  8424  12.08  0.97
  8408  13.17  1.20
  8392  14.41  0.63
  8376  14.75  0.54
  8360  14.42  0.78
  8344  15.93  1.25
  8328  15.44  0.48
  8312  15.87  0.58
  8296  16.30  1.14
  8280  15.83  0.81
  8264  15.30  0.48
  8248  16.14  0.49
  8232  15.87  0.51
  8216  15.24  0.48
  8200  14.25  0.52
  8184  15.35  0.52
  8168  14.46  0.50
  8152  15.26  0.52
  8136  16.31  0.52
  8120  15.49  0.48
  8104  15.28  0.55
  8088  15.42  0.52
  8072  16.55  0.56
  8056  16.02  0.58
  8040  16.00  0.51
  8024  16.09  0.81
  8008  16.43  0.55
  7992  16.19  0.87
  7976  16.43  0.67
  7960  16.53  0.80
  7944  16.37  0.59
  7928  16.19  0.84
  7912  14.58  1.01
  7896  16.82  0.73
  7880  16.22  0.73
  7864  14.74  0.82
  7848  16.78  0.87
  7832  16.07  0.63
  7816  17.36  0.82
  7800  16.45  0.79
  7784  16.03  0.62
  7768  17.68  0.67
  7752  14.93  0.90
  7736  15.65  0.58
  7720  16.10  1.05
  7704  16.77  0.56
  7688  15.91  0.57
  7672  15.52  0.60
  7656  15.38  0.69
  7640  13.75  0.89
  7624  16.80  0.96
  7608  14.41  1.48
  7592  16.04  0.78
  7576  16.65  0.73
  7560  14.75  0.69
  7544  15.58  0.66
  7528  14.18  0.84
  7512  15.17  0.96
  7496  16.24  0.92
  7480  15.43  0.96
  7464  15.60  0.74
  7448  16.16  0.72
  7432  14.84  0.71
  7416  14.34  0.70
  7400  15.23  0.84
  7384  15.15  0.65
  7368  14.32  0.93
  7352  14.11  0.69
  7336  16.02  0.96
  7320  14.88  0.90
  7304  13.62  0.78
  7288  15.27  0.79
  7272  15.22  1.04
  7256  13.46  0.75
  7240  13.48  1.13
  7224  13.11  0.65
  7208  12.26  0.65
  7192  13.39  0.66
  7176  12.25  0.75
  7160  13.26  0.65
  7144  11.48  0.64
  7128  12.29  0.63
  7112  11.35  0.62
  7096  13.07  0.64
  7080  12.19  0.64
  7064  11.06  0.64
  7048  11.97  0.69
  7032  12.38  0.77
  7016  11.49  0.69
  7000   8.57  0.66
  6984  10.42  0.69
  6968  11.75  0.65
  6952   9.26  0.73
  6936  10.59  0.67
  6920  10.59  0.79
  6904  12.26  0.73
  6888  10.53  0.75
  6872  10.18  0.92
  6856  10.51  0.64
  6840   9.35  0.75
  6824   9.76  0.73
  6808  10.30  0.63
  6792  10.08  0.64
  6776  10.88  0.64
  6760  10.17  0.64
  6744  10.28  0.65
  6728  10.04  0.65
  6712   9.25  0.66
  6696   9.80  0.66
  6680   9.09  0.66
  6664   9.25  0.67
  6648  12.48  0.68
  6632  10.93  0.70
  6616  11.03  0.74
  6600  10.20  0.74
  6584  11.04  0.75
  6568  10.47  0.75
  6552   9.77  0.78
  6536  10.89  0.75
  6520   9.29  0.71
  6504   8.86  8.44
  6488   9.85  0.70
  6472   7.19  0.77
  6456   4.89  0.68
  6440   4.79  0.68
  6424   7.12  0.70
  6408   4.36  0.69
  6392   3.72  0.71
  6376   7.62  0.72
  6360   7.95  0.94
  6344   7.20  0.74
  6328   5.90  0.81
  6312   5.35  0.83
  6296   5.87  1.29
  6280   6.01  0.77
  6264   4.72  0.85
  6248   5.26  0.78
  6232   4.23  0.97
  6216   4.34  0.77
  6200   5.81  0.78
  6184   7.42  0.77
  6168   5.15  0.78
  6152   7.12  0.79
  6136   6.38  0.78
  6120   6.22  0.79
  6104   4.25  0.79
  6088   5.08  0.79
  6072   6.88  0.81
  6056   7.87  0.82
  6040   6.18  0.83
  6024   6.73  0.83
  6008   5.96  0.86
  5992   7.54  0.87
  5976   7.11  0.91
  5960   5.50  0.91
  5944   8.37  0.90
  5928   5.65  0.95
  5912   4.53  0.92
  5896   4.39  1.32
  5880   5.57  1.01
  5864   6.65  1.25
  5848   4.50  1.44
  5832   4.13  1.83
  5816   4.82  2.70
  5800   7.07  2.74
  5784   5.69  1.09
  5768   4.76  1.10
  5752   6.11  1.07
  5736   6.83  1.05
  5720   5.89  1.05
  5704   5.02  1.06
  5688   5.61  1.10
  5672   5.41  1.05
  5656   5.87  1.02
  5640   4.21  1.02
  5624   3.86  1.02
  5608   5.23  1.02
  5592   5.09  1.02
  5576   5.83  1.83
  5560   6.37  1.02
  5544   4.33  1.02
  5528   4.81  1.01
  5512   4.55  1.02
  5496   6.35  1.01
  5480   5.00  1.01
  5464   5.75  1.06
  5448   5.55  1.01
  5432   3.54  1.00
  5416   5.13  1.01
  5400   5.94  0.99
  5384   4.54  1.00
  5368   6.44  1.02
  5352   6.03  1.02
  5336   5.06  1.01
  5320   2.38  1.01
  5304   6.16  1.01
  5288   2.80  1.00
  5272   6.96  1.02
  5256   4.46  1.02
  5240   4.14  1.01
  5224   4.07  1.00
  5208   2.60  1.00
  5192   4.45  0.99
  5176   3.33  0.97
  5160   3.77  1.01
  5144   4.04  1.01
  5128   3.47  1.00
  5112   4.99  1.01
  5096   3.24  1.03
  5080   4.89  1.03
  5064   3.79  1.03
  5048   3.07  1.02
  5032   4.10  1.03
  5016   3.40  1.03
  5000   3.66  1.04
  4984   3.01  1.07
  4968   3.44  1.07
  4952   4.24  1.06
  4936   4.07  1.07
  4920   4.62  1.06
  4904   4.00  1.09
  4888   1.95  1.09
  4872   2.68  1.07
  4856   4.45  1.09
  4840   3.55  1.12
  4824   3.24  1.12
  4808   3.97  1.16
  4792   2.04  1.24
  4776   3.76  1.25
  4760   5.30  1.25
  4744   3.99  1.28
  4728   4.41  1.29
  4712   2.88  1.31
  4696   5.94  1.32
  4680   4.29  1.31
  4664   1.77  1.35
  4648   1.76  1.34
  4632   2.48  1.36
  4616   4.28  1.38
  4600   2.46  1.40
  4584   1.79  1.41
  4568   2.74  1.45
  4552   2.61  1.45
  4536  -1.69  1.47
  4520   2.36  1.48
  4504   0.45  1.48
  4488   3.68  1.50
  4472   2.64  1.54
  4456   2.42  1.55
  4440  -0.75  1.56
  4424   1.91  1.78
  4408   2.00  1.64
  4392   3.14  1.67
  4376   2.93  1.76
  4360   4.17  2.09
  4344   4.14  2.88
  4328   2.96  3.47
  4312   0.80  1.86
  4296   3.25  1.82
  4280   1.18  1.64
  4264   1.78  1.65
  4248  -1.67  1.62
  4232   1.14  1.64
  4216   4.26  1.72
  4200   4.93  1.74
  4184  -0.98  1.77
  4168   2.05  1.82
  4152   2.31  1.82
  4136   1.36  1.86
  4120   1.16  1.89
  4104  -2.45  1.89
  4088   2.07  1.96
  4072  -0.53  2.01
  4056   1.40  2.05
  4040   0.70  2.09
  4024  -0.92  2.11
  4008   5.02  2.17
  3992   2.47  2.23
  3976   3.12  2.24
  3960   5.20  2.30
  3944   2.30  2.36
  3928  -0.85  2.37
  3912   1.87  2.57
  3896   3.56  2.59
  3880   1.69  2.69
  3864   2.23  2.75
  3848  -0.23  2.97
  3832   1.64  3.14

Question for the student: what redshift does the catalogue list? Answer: 0.63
